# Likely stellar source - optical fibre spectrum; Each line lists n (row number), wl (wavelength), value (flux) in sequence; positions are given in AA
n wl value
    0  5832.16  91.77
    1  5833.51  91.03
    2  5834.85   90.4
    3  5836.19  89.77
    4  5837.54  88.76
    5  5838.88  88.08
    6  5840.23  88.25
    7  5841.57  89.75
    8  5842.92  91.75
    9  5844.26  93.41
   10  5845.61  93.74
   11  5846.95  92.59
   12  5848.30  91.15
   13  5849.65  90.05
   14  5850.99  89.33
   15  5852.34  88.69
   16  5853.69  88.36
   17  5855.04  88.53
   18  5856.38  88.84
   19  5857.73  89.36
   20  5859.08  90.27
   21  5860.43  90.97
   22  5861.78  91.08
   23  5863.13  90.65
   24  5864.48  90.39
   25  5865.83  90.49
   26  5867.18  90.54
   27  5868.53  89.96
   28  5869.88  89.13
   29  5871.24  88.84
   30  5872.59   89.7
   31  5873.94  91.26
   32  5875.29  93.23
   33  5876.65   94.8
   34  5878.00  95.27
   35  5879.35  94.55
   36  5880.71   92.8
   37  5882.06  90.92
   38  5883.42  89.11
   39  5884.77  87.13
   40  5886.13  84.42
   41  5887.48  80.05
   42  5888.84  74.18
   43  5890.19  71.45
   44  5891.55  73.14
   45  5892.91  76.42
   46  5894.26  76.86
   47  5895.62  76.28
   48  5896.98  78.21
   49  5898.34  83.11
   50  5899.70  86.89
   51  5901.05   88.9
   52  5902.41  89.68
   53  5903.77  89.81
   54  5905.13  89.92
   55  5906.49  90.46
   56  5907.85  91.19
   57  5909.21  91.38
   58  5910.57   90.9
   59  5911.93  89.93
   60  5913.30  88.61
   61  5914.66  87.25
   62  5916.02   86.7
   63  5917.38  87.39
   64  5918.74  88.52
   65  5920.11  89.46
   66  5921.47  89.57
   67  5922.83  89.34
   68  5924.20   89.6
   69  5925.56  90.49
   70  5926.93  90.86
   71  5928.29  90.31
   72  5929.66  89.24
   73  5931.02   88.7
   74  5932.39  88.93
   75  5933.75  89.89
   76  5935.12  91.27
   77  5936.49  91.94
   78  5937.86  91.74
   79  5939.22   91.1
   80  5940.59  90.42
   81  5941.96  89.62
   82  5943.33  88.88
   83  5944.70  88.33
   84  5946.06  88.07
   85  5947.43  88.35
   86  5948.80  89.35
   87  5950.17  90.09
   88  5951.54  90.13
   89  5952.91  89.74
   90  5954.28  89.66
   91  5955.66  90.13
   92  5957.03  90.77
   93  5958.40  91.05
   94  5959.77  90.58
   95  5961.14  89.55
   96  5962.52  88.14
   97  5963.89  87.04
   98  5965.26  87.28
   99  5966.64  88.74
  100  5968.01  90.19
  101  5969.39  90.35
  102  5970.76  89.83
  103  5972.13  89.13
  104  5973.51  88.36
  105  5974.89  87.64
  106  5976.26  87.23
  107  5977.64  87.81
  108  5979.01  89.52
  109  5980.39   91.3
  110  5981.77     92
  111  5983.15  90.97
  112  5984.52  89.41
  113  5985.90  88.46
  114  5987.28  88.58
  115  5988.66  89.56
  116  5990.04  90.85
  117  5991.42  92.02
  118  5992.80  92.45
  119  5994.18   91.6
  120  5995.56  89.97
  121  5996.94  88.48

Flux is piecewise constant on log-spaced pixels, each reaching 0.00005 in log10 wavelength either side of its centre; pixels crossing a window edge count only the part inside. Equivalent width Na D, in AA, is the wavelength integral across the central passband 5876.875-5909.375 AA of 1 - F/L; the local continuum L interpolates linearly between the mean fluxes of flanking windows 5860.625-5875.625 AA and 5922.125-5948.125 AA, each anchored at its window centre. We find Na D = 1.84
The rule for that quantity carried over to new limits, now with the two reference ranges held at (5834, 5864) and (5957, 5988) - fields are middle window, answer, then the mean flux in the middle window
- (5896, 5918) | 0.4 AA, 88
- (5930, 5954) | -0.1 AA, 89.8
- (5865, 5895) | 1.1 AA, 86.5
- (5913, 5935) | 0.1 AA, 89.1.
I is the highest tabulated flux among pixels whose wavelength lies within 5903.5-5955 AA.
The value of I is 91.94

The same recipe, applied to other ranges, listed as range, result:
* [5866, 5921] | 95.27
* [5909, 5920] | 91.38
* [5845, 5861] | 93.74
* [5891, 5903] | 89.68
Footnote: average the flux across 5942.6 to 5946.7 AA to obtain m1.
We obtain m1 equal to 88.6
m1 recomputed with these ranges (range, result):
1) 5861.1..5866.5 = 90.7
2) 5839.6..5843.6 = 90.1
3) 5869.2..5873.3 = 89.2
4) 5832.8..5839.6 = 89.5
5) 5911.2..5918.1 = 88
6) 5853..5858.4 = 88.8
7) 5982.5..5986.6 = 89.7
